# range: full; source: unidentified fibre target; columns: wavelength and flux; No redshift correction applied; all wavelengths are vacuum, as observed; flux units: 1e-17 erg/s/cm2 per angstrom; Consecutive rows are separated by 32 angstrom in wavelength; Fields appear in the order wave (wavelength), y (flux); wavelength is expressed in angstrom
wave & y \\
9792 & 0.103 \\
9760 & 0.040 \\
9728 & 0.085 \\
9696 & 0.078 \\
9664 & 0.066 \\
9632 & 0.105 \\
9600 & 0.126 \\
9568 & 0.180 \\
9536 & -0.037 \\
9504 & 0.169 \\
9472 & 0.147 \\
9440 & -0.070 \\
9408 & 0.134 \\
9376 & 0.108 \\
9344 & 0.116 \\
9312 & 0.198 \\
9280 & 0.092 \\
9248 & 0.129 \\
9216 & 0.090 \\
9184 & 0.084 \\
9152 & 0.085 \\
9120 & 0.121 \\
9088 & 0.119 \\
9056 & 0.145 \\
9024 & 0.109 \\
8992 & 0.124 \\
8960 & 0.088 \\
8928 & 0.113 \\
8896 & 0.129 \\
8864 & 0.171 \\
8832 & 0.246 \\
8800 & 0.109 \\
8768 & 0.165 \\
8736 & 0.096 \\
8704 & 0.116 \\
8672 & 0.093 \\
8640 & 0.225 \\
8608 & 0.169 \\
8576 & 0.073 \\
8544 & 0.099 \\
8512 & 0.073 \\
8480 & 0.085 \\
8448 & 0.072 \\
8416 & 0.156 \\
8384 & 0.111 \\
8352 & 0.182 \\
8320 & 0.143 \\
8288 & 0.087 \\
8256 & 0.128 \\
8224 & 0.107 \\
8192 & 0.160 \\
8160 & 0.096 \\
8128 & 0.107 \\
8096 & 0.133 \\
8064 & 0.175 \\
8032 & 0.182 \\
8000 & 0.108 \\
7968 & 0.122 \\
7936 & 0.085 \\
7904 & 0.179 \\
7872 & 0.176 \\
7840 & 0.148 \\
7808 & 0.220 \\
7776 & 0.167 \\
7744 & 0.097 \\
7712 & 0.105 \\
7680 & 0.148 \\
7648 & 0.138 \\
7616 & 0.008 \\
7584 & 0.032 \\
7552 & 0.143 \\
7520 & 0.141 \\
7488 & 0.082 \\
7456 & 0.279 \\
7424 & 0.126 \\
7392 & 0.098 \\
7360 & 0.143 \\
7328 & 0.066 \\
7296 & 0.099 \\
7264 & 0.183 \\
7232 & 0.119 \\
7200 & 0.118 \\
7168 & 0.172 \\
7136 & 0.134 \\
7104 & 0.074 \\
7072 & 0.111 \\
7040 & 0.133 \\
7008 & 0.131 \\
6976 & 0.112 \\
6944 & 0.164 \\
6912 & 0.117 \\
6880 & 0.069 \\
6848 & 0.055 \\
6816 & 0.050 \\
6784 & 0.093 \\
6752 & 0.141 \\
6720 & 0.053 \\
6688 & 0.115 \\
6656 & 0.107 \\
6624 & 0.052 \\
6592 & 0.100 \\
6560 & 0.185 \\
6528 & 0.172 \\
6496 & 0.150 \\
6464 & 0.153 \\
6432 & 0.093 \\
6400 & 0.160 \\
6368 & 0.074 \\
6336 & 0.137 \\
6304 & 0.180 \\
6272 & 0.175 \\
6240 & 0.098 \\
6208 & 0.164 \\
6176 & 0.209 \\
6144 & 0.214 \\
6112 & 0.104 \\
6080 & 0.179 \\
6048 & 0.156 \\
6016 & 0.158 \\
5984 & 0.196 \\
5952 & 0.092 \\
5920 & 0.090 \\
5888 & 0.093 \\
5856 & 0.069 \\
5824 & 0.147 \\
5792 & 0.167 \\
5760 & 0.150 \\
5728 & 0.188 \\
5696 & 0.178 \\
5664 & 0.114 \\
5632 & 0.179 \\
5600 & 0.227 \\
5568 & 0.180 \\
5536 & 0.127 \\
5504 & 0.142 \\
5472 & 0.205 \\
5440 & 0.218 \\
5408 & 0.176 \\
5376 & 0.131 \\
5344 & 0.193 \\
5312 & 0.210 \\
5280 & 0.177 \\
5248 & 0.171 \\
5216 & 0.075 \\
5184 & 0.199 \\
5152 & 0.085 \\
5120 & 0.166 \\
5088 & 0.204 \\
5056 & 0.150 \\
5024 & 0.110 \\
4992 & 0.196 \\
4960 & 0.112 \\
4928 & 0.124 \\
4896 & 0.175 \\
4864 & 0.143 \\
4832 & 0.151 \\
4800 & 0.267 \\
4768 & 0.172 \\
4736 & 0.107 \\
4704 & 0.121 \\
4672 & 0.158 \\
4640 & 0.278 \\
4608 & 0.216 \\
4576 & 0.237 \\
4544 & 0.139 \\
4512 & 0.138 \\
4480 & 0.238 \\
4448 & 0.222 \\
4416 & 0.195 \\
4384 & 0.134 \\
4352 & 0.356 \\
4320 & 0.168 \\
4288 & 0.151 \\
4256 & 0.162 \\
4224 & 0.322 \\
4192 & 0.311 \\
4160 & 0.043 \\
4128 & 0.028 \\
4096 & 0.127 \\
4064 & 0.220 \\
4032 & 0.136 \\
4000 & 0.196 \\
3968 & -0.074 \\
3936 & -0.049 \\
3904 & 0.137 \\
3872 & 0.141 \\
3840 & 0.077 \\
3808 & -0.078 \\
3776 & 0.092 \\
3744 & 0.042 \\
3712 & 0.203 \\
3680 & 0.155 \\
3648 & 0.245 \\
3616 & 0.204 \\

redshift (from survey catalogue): 0.13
